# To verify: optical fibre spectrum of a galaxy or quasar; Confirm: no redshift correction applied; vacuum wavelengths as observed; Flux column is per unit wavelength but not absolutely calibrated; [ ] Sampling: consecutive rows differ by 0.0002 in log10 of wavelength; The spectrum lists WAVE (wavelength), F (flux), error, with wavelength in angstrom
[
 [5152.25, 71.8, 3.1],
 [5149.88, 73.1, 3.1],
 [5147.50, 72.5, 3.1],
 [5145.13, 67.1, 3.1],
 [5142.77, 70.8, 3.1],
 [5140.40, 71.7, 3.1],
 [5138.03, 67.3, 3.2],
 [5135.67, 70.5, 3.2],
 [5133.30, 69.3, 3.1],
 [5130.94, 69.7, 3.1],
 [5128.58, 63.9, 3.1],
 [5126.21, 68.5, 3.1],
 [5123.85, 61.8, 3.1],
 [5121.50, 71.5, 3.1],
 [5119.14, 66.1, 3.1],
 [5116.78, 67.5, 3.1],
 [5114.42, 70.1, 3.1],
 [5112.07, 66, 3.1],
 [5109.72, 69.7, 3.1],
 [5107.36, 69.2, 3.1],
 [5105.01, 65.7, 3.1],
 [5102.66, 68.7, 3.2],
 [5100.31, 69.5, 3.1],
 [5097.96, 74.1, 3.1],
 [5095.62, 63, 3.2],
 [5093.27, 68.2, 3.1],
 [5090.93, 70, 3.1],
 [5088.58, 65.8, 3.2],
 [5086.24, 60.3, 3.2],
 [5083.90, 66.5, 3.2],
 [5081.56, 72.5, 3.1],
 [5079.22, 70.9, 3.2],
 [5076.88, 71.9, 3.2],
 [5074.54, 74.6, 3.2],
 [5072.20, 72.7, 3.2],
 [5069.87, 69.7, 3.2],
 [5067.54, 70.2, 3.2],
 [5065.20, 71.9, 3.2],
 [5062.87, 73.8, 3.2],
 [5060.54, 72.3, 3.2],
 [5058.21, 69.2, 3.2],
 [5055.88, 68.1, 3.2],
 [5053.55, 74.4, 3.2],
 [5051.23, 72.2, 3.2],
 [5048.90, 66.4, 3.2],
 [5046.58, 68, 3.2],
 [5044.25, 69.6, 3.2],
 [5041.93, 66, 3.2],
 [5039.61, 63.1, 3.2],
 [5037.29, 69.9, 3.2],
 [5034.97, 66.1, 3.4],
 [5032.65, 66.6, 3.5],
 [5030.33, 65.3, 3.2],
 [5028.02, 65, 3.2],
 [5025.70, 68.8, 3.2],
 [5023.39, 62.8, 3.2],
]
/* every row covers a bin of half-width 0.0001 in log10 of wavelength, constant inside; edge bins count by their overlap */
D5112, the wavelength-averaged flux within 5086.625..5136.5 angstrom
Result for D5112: 67.9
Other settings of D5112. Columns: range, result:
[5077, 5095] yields 67.8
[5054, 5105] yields 69.7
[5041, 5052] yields 68.3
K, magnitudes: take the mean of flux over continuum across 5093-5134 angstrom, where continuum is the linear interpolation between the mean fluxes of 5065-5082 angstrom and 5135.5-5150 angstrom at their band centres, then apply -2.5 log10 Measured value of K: 0.05 mag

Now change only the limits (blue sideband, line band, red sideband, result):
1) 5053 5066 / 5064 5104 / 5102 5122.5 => 0.01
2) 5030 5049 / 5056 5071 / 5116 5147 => -0.06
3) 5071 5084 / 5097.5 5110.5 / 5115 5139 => 0.01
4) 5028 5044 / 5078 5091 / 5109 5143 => 0.00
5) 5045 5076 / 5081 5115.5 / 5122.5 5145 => 0.03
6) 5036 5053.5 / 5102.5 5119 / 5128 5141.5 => 0.01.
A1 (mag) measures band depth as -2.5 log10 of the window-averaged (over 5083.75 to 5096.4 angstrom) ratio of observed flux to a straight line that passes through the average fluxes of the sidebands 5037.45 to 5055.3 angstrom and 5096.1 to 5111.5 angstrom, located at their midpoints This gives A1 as 0.05 mag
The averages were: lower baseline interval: 68.6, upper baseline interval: 69.1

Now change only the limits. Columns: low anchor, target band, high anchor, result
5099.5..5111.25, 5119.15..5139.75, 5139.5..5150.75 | 0.034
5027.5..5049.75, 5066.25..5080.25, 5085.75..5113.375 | -0.069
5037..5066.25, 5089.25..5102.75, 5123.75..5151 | 0.008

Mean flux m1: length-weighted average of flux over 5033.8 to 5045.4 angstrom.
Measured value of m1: 66.9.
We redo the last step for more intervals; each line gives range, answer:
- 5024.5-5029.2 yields 66.9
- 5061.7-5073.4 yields 71.7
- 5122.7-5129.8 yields 64.7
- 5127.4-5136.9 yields 68.4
